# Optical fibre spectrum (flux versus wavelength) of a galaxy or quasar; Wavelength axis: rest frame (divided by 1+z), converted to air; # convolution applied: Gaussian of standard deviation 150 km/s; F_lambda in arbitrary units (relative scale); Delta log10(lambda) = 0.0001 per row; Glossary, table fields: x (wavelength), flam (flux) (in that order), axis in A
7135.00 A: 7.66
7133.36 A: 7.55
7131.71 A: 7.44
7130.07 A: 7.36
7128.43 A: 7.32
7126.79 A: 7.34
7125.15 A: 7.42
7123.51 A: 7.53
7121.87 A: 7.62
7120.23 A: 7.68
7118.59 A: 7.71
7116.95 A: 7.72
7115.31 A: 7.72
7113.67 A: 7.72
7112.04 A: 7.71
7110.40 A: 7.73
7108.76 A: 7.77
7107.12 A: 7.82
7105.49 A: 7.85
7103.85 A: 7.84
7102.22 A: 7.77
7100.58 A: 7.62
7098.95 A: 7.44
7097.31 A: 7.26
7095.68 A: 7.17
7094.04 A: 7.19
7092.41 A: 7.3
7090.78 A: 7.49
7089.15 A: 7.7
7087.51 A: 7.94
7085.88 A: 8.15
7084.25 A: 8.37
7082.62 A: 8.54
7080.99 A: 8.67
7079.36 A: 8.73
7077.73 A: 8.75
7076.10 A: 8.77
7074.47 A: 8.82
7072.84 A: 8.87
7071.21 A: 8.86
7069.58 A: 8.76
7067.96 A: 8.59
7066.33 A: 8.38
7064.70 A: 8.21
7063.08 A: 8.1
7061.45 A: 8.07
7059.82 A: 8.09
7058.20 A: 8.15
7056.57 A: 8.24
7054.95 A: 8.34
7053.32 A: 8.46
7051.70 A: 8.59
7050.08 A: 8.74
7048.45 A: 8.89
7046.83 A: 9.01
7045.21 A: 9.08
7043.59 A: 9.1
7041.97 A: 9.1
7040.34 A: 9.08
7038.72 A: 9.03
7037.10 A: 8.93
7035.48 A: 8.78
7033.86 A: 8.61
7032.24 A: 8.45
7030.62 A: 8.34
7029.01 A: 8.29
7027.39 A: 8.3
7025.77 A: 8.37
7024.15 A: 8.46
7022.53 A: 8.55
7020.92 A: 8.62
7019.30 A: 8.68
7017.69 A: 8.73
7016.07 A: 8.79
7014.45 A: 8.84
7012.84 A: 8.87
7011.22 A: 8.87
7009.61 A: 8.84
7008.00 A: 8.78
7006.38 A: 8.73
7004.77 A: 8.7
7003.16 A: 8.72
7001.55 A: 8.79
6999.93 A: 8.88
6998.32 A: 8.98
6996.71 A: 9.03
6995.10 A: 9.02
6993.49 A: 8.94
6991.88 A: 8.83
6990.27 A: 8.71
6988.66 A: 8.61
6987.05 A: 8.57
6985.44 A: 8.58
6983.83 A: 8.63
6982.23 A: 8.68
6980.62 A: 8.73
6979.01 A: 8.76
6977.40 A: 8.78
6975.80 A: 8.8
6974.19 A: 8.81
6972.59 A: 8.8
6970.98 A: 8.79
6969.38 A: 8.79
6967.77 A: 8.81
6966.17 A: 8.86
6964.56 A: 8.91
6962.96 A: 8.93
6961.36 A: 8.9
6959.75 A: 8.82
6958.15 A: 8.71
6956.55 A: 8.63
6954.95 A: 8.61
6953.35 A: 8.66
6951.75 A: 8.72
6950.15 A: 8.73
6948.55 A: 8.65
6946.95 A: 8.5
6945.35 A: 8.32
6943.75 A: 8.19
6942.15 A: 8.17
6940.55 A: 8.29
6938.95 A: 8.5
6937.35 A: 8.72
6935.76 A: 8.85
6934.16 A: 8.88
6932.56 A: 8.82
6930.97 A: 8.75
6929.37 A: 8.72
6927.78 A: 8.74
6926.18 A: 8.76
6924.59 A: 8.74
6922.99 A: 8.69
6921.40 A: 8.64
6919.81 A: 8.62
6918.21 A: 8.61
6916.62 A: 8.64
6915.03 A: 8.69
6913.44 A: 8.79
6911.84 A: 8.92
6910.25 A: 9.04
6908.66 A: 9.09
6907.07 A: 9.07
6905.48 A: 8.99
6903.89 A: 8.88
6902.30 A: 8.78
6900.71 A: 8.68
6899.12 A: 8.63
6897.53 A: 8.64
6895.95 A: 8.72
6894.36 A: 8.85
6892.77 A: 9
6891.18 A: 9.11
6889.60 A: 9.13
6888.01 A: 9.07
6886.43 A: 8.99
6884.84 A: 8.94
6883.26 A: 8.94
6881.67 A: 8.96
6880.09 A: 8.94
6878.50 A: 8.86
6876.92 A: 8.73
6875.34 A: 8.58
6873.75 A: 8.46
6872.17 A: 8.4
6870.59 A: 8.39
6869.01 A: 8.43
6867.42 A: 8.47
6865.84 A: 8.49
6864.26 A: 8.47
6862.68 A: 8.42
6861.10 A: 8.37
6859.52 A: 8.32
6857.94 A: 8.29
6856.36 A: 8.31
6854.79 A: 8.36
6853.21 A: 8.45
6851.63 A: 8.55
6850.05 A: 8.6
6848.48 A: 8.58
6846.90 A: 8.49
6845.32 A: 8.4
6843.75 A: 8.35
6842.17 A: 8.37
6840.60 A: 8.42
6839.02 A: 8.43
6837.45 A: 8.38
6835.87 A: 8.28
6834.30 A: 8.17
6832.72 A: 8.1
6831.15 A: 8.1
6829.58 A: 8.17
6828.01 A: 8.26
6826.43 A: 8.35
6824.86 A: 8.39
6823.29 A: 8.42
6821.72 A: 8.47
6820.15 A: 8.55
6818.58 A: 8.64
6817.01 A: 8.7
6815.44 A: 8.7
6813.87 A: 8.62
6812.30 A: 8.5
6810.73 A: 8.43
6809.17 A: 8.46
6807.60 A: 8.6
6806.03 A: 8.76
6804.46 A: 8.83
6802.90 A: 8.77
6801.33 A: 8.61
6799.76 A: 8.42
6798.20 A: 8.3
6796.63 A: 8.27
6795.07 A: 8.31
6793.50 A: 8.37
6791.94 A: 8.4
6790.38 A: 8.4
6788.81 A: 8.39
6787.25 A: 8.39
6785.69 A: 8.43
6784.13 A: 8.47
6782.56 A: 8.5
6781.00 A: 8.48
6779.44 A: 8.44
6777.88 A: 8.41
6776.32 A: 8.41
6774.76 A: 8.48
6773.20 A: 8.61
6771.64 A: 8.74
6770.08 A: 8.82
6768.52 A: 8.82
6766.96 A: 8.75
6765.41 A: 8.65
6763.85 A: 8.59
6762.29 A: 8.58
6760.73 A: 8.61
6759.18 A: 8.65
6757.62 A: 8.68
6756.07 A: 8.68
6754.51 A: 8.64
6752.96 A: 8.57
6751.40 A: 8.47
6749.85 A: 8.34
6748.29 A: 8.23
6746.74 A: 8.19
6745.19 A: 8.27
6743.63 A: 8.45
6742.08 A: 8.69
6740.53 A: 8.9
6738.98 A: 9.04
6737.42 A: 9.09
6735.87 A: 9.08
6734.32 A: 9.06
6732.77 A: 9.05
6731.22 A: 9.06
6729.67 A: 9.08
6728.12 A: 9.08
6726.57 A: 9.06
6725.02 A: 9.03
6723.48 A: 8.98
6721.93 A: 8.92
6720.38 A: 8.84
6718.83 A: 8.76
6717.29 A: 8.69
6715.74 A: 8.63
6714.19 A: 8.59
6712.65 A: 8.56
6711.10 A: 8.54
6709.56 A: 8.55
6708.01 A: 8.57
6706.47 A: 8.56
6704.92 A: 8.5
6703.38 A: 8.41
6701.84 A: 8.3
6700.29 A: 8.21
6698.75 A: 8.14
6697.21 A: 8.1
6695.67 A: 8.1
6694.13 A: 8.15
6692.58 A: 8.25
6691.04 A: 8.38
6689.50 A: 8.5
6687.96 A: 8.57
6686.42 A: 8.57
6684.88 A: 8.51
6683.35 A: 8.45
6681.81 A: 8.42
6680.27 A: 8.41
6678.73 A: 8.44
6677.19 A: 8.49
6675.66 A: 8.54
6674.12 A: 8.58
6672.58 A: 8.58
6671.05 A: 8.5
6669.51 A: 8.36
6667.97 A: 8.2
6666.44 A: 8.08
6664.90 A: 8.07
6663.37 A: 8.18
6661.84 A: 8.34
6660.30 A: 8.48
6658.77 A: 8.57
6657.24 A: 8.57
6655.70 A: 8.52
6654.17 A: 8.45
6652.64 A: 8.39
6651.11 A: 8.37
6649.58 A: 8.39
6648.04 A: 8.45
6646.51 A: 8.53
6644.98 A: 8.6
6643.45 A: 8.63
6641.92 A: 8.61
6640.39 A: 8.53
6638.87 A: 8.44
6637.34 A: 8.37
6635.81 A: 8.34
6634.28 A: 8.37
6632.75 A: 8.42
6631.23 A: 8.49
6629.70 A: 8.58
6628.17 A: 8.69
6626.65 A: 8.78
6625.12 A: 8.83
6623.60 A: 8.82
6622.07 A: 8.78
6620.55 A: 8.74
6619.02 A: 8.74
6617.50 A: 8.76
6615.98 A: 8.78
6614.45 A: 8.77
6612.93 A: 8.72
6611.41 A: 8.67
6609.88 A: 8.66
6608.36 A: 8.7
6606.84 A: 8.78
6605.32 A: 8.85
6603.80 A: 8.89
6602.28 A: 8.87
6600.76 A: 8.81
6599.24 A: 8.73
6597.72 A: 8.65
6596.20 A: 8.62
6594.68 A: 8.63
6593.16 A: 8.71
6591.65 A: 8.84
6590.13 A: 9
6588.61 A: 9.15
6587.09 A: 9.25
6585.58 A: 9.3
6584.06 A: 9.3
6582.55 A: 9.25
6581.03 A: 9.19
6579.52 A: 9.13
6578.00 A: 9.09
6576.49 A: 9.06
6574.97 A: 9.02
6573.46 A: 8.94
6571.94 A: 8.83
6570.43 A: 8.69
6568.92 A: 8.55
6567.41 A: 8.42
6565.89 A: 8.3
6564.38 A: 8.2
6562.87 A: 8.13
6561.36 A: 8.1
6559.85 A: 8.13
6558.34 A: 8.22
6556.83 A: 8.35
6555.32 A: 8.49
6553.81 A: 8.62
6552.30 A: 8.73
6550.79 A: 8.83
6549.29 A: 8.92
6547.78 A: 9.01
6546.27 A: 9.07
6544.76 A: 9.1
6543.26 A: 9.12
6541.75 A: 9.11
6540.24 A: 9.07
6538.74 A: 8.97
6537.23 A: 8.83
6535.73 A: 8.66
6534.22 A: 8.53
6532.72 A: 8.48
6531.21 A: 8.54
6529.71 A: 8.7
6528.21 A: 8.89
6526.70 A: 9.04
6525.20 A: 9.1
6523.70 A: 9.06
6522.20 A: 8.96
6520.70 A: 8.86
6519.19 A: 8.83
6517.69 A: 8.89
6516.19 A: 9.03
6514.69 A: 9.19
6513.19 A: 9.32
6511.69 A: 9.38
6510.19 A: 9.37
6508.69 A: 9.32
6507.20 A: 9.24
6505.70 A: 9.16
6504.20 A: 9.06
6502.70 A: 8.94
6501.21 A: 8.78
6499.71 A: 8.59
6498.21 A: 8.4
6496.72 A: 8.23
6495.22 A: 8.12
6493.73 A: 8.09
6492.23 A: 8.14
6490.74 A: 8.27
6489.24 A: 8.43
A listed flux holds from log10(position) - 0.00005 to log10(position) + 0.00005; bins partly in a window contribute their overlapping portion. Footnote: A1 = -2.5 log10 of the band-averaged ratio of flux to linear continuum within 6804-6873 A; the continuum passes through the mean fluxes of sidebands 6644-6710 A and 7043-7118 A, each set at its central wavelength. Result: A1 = -0.02 mag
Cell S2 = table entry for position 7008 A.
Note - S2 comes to 8.78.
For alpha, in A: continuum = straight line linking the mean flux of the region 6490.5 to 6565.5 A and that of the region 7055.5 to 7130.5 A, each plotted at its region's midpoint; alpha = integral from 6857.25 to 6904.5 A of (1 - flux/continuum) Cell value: -2.5 A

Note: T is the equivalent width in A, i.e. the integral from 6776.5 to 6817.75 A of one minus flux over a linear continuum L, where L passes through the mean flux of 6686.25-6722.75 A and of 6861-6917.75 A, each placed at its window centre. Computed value 0.59 A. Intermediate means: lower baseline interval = 8.47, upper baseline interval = 8.77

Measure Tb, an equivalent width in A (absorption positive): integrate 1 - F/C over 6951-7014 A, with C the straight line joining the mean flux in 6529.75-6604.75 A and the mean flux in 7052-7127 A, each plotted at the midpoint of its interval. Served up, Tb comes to -4.77 A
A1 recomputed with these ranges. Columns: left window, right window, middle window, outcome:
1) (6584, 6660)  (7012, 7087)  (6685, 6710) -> 0.04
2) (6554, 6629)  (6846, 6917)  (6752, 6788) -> 0.02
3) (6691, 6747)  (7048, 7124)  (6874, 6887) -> -0.06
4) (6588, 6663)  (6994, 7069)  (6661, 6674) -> 0.04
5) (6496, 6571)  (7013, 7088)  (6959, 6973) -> -0.03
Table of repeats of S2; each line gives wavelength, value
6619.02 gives 8.74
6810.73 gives 8.43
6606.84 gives 8.78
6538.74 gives 8.97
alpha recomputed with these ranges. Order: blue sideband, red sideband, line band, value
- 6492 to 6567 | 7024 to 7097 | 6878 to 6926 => -1.8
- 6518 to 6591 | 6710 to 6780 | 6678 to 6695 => 0.6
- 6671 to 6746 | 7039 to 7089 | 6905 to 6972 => -1.0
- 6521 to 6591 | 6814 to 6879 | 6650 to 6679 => 0.9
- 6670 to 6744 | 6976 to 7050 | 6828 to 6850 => 0.9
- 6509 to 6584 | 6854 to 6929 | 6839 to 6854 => 0.5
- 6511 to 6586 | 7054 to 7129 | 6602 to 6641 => 0.2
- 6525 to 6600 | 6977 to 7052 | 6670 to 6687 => 0.6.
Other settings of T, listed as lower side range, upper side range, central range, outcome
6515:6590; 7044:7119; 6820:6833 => 0.3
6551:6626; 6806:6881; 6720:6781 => -1.1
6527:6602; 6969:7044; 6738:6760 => 0.5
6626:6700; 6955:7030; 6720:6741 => -1.3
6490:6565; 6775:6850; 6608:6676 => 0.8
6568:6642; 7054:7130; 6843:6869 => -0.2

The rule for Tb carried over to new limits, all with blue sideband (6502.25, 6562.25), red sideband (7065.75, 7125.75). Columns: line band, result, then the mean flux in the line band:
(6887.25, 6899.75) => -0.90 A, 8.9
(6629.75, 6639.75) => 0.34 A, 8.42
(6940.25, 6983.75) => -2.64 A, 8.68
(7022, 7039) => -0.98 A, 8.54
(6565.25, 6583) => -0.12 A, 8.87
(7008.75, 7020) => -0.97 A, 8.81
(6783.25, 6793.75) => 0.07 A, 8.41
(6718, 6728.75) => -0.48 A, 8.95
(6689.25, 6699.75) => 0.49 A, 8.22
